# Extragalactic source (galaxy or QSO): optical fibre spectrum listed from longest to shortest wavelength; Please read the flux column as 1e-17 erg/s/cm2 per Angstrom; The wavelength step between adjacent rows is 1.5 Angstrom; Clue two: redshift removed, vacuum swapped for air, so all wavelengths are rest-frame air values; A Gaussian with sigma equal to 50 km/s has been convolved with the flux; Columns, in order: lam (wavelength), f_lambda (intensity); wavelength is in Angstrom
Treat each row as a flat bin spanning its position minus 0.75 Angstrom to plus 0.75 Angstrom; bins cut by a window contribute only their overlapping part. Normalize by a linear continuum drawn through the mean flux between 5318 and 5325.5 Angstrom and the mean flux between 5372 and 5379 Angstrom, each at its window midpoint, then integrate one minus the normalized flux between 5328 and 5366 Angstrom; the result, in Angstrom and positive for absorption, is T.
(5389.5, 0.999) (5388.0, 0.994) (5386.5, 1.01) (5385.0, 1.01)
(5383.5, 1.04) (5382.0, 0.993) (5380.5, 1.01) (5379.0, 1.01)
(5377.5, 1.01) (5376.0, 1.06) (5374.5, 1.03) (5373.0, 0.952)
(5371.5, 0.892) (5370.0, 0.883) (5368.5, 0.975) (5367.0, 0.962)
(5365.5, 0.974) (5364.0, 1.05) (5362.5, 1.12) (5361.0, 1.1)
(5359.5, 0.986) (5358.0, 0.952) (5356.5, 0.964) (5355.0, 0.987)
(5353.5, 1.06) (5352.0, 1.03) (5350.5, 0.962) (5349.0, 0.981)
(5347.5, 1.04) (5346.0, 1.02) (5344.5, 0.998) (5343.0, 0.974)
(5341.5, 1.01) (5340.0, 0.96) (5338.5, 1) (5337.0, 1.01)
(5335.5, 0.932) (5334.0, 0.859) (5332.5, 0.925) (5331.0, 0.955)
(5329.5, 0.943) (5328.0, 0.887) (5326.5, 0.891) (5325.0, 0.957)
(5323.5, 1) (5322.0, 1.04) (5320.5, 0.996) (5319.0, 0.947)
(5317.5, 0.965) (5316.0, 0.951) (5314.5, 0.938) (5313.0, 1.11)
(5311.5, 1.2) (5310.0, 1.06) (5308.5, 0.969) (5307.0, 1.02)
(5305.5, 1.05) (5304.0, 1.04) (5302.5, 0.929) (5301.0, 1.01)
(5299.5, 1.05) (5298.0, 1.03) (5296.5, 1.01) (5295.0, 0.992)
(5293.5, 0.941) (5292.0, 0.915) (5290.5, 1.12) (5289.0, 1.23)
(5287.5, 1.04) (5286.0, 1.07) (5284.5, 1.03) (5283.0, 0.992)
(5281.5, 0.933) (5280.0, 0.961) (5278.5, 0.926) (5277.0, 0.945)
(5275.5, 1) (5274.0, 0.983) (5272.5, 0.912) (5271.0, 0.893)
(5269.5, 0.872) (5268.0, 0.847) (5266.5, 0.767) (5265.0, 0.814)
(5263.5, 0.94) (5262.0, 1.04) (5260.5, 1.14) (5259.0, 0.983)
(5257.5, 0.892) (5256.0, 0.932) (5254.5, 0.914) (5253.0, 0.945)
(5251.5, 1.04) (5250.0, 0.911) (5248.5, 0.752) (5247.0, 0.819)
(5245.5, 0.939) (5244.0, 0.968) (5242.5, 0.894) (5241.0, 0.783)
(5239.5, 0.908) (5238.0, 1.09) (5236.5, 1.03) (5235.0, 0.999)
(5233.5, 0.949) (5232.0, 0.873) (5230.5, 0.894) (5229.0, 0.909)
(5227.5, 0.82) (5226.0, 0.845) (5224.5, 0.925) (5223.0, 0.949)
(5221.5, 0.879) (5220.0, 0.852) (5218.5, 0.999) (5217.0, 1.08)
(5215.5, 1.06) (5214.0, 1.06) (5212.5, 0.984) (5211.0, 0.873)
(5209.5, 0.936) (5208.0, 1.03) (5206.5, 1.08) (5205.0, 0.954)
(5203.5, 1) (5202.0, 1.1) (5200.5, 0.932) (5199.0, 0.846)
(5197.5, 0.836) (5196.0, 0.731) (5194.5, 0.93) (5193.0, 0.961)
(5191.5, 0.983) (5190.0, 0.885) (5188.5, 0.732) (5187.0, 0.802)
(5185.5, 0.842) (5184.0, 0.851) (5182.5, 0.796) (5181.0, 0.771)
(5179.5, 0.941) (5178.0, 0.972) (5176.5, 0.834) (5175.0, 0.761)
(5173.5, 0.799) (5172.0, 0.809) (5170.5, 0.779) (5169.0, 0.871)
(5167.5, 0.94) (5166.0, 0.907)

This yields 0.31 Angstrom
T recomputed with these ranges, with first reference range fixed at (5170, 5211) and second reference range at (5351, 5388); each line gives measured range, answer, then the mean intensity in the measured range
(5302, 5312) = -0.8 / 1.04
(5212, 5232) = -0.8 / 0.94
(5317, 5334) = 0.4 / 0.951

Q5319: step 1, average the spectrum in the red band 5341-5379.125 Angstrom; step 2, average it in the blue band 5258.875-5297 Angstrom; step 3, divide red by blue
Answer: 1.03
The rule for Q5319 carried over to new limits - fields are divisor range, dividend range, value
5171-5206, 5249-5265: 1.10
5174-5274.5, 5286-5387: 1.09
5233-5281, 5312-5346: 1.04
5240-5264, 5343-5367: 1.09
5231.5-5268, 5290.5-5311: 1.09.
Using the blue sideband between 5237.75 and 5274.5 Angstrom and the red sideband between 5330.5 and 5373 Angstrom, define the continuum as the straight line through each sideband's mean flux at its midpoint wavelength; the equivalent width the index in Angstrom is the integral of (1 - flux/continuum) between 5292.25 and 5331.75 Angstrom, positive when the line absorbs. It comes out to -1.6 Angstrom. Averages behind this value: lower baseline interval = 0.916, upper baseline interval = 0.984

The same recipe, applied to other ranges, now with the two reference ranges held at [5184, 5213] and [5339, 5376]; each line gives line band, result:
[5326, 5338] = 0.7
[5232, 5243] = -0.1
